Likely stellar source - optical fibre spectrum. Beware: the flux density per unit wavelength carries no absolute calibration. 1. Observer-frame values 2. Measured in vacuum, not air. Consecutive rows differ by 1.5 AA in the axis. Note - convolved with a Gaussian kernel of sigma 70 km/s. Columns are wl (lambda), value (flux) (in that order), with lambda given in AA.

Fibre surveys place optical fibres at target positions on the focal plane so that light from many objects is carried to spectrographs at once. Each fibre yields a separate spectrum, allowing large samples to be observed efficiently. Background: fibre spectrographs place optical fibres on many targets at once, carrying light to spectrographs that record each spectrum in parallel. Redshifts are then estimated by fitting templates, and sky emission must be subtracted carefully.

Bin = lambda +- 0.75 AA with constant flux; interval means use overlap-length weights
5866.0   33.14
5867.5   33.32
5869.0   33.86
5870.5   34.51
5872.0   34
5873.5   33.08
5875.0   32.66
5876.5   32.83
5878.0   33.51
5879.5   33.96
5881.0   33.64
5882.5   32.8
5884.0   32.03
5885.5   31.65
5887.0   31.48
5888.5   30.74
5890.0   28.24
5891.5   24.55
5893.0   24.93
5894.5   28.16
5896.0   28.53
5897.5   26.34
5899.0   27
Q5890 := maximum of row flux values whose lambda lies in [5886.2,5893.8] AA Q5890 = 31.48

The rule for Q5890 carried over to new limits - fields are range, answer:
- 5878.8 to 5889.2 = 33.96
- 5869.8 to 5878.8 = 34.51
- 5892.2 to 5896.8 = 28.53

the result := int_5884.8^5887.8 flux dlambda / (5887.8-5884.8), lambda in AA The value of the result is 31.5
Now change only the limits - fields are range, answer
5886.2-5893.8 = 28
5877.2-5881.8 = 33.7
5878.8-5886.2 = 32.8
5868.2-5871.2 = 34.2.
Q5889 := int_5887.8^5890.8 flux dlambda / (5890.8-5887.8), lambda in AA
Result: 29.4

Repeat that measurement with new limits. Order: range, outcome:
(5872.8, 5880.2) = 33.2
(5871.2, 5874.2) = 33.6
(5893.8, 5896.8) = 28.3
